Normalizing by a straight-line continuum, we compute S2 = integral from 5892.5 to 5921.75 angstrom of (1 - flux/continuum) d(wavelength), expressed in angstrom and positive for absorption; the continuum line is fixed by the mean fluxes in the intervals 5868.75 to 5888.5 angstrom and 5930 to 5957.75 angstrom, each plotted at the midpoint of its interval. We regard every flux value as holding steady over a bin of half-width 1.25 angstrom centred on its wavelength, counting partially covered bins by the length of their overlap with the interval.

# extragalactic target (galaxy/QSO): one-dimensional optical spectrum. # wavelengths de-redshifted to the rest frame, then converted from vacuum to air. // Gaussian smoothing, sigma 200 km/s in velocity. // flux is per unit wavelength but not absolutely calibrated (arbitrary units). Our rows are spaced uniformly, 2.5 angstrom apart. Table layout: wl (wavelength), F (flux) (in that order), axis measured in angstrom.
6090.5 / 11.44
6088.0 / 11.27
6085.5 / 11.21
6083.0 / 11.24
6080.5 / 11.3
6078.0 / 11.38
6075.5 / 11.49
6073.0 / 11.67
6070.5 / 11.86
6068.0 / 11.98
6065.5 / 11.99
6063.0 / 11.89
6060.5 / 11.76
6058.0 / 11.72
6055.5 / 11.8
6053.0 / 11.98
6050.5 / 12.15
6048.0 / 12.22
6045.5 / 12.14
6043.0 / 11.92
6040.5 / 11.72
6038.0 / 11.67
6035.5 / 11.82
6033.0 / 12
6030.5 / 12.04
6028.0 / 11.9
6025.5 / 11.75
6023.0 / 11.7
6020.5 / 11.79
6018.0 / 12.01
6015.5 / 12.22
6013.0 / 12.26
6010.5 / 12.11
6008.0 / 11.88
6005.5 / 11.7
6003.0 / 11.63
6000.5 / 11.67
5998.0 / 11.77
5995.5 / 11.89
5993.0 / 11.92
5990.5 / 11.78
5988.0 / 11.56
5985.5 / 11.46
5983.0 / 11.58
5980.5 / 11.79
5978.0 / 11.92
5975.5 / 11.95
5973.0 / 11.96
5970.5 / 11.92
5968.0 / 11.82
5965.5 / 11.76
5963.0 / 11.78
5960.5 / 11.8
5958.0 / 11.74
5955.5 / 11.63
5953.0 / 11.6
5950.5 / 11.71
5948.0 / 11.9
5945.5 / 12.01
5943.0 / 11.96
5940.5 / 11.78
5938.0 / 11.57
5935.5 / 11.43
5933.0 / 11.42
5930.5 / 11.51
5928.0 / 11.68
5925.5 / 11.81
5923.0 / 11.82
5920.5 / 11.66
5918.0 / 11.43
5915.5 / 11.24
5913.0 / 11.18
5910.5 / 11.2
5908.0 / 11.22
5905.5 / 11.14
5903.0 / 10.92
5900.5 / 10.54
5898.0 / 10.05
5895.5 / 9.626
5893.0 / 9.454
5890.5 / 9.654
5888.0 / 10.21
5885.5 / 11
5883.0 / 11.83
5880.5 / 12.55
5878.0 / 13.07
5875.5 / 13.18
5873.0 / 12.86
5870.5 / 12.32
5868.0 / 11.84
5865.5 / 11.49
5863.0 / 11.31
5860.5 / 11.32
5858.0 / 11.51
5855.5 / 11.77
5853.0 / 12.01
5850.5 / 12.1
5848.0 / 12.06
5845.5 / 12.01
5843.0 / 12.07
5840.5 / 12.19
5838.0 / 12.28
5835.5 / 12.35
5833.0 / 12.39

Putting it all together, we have 2.76 angstrom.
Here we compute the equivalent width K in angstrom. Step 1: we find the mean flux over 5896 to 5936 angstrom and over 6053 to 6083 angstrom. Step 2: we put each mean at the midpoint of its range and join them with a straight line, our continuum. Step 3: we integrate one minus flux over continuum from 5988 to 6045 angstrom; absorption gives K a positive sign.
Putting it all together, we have -1.6 angstrom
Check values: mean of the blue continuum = 11.2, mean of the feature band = 11.9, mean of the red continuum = 11.7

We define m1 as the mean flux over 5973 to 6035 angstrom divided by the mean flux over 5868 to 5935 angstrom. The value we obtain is 1.0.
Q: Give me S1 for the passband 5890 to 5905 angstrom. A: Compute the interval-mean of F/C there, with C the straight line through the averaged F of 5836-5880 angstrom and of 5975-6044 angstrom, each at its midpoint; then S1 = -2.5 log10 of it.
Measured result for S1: 0.19 mag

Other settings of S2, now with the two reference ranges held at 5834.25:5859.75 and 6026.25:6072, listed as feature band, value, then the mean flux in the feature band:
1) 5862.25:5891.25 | 0.4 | 11.8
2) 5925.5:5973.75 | 0.9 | 11.7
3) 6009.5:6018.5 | -0.2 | 12.2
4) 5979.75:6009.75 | 0.6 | 11.7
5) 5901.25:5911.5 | 0.8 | 11.1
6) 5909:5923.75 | 0.7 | 11.4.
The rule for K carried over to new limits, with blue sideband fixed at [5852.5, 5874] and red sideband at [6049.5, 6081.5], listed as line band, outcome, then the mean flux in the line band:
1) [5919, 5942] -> 0.3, 11.6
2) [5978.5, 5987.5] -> 0.1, 11.6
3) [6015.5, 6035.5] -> -0.2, 11.9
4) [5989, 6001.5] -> 0.0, 11.8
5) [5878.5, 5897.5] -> 1.8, 10.7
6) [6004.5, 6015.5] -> -0.2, 12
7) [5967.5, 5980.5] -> -0.1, 11.9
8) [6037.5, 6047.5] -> -0.1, 11.9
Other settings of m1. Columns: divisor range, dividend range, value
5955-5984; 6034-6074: 1.01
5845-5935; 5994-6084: 1.03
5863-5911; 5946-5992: 1.04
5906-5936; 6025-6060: 1.04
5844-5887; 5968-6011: 0.98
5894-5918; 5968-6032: 1.10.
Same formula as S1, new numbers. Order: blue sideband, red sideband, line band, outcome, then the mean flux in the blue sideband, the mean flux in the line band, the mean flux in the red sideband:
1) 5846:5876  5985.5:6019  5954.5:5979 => 0.00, 12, 11.8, 11.9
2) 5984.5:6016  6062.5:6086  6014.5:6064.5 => -0.02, 11.8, 11.9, 11.6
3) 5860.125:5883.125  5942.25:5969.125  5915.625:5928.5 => 0.03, 12.2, 11.6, 11.8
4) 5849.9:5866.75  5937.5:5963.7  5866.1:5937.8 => 0.03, 11.6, 11.4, 11.8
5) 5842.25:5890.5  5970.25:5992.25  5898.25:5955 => 0.03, 11.9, 11.5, 11.8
